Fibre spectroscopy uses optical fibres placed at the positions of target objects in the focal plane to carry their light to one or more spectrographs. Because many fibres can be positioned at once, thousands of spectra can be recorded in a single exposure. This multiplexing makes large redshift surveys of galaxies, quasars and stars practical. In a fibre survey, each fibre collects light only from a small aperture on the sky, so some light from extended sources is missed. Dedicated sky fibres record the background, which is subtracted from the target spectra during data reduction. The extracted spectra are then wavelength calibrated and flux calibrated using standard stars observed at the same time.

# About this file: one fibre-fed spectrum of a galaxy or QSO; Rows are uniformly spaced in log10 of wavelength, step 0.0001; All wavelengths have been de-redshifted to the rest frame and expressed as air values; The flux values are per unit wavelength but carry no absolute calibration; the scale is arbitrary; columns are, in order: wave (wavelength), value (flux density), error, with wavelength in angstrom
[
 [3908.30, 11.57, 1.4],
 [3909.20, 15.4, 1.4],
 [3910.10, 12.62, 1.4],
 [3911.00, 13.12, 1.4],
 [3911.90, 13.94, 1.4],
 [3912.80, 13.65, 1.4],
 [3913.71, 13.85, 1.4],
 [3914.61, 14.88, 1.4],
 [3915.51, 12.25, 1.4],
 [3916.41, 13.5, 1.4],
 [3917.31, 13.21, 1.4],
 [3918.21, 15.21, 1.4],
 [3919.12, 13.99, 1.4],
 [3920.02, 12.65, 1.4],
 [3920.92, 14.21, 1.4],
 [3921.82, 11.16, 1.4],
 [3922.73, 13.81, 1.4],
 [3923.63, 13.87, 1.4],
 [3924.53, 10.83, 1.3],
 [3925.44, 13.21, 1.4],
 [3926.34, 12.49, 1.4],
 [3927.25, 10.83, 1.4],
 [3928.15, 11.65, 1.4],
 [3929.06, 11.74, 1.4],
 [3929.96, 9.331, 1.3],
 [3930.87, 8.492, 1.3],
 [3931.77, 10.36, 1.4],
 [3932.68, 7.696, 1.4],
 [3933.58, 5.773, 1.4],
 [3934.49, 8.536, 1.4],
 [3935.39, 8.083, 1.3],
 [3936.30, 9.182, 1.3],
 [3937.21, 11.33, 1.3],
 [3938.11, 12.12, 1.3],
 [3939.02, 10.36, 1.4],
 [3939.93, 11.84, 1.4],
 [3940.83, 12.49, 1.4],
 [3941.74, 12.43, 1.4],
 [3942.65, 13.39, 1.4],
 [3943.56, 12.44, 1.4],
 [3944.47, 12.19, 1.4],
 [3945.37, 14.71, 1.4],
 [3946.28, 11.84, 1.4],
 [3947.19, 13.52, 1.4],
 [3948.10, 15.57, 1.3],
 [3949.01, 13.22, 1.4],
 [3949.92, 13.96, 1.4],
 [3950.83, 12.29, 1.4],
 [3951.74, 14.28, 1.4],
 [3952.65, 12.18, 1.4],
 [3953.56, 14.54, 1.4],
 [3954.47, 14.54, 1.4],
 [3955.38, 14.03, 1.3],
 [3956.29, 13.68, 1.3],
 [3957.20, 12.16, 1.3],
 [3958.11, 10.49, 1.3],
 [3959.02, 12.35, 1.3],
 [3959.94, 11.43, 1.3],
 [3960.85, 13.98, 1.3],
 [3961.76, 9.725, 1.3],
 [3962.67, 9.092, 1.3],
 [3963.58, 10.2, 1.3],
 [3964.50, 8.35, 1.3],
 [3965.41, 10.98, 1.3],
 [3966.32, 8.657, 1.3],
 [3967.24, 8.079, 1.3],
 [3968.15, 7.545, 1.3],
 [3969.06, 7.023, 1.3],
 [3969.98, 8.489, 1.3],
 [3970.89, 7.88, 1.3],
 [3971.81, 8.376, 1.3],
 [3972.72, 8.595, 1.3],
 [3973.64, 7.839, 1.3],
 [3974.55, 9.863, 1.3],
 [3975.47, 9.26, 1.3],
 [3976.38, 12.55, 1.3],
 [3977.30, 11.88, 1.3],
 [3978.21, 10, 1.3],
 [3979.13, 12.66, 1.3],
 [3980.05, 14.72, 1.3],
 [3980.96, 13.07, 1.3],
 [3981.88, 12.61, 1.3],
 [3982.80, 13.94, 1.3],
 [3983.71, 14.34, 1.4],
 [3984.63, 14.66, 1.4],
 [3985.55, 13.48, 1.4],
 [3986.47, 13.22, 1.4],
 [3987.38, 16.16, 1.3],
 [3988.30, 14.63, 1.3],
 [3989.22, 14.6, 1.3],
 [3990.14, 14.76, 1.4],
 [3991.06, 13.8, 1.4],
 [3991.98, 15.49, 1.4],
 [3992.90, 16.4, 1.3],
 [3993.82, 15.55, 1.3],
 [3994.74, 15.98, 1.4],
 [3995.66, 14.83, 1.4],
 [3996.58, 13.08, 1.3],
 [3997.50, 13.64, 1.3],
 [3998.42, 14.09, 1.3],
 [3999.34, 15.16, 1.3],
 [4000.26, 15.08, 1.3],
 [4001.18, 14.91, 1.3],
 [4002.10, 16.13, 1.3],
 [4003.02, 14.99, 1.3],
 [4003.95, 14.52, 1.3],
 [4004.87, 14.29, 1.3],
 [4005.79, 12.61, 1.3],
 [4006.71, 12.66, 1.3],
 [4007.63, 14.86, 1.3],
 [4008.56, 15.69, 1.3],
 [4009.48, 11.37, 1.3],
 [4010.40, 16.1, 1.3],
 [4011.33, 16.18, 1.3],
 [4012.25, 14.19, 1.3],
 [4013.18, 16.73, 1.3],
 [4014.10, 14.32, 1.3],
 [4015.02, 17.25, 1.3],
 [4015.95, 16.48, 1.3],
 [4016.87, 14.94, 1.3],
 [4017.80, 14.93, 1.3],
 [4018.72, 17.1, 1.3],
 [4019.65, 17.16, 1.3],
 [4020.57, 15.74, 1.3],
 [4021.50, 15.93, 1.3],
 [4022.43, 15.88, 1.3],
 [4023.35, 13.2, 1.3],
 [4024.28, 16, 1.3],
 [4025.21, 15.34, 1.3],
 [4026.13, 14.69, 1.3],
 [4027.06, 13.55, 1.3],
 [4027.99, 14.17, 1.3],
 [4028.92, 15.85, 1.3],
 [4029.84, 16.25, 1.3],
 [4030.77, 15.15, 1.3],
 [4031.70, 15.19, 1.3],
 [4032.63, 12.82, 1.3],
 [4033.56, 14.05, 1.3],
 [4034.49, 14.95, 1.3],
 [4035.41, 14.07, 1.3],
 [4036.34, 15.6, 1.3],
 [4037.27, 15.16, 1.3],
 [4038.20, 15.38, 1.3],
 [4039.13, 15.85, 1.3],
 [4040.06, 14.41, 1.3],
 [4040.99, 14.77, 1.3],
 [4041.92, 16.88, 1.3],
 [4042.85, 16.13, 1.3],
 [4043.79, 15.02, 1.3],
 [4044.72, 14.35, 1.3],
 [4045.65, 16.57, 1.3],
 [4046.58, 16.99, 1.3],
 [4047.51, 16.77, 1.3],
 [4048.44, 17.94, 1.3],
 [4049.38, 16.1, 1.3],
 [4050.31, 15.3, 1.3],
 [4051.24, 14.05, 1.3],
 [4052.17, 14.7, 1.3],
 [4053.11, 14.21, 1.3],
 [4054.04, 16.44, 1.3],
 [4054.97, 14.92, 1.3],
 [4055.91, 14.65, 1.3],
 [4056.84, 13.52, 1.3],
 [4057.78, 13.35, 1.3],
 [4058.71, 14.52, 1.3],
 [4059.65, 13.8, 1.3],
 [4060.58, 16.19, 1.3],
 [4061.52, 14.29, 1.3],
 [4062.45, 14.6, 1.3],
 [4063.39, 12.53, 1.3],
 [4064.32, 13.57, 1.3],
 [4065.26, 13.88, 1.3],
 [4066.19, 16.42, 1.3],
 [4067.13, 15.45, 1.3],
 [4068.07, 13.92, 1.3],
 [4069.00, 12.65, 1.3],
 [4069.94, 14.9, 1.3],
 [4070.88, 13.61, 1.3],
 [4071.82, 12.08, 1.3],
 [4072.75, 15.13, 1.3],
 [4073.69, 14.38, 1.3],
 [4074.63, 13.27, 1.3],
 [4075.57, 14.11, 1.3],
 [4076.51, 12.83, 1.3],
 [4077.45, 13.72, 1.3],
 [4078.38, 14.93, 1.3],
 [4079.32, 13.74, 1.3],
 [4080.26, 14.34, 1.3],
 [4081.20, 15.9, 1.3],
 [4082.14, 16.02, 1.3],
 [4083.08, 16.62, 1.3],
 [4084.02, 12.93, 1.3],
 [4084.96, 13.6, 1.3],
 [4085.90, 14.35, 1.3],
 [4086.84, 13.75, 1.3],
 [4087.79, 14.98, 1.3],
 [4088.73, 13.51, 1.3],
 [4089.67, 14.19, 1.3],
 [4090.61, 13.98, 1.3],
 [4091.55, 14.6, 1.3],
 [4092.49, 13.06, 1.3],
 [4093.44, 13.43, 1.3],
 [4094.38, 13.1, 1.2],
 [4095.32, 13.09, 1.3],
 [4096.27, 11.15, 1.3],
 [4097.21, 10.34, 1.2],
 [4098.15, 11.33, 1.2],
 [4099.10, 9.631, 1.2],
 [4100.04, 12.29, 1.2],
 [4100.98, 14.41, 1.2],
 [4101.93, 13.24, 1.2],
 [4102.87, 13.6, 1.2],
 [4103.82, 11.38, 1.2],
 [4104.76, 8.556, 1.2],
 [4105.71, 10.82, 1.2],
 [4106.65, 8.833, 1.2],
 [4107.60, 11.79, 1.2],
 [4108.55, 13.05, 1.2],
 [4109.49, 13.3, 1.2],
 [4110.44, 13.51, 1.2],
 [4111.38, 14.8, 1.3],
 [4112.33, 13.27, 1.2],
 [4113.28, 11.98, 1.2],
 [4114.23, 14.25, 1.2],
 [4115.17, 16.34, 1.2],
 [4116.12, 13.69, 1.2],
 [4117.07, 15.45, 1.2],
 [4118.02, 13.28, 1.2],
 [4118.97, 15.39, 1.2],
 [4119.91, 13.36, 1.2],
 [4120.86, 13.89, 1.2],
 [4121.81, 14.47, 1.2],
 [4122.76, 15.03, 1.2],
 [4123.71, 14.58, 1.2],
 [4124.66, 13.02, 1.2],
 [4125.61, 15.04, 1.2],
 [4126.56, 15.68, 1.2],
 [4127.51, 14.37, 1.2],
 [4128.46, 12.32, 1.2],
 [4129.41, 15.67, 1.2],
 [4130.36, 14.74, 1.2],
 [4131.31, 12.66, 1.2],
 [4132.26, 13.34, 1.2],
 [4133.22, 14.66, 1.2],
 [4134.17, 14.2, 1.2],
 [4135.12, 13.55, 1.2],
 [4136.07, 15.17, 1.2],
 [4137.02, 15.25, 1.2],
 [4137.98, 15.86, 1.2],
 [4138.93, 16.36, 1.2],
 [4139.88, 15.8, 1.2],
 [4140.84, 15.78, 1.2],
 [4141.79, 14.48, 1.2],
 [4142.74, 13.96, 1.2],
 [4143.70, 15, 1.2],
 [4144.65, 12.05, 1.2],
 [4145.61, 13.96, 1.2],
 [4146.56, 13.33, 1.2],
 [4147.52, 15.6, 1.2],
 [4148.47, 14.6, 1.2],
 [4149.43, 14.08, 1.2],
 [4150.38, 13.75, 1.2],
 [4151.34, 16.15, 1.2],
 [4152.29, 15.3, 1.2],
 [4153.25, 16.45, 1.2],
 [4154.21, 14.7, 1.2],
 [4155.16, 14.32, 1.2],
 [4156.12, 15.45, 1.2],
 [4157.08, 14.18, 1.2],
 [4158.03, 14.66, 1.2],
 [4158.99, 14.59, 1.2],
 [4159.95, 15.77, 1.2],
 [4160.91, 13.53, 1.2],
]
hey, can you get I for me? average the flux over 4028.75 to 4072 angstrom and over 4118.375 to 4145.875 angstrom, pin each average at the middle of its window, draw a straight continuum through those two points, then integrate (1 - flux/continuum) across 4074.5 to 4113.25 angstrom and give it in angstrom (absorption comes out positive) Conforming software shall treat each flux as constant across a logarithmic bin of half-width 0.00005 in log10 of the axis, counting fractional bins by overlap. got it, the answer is 4.1 angstrom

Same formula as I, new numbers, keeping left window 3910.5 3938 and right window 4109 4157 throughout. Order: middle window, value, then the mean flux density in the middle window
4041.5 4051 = -2.0 angstrom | 16.1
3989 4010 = -3.0 angstrom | 14.5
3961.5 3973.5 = 3.6 angstrom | 8.65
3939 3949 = -0.8 angstrom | 12.9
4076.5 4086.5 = -0.5 angstrom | 14.5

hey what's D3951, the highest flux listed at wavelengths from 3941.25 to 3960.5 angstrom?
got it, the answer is 15.57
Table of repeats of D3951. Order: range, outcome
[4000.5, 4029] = 17.25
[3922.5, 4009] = 16.4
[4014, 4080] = 17.94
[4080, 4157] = 16.62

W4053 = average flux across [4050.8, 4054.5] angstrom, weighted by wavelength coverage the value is 14.9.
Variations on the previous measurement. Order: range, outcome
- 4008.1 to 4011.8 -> 14.8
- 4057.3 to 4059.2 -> 13.9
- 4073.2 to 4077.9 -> 13.6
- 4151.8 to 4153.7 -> 15.9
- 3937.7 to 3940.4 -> 11.4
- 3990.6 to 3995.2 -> 15.4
